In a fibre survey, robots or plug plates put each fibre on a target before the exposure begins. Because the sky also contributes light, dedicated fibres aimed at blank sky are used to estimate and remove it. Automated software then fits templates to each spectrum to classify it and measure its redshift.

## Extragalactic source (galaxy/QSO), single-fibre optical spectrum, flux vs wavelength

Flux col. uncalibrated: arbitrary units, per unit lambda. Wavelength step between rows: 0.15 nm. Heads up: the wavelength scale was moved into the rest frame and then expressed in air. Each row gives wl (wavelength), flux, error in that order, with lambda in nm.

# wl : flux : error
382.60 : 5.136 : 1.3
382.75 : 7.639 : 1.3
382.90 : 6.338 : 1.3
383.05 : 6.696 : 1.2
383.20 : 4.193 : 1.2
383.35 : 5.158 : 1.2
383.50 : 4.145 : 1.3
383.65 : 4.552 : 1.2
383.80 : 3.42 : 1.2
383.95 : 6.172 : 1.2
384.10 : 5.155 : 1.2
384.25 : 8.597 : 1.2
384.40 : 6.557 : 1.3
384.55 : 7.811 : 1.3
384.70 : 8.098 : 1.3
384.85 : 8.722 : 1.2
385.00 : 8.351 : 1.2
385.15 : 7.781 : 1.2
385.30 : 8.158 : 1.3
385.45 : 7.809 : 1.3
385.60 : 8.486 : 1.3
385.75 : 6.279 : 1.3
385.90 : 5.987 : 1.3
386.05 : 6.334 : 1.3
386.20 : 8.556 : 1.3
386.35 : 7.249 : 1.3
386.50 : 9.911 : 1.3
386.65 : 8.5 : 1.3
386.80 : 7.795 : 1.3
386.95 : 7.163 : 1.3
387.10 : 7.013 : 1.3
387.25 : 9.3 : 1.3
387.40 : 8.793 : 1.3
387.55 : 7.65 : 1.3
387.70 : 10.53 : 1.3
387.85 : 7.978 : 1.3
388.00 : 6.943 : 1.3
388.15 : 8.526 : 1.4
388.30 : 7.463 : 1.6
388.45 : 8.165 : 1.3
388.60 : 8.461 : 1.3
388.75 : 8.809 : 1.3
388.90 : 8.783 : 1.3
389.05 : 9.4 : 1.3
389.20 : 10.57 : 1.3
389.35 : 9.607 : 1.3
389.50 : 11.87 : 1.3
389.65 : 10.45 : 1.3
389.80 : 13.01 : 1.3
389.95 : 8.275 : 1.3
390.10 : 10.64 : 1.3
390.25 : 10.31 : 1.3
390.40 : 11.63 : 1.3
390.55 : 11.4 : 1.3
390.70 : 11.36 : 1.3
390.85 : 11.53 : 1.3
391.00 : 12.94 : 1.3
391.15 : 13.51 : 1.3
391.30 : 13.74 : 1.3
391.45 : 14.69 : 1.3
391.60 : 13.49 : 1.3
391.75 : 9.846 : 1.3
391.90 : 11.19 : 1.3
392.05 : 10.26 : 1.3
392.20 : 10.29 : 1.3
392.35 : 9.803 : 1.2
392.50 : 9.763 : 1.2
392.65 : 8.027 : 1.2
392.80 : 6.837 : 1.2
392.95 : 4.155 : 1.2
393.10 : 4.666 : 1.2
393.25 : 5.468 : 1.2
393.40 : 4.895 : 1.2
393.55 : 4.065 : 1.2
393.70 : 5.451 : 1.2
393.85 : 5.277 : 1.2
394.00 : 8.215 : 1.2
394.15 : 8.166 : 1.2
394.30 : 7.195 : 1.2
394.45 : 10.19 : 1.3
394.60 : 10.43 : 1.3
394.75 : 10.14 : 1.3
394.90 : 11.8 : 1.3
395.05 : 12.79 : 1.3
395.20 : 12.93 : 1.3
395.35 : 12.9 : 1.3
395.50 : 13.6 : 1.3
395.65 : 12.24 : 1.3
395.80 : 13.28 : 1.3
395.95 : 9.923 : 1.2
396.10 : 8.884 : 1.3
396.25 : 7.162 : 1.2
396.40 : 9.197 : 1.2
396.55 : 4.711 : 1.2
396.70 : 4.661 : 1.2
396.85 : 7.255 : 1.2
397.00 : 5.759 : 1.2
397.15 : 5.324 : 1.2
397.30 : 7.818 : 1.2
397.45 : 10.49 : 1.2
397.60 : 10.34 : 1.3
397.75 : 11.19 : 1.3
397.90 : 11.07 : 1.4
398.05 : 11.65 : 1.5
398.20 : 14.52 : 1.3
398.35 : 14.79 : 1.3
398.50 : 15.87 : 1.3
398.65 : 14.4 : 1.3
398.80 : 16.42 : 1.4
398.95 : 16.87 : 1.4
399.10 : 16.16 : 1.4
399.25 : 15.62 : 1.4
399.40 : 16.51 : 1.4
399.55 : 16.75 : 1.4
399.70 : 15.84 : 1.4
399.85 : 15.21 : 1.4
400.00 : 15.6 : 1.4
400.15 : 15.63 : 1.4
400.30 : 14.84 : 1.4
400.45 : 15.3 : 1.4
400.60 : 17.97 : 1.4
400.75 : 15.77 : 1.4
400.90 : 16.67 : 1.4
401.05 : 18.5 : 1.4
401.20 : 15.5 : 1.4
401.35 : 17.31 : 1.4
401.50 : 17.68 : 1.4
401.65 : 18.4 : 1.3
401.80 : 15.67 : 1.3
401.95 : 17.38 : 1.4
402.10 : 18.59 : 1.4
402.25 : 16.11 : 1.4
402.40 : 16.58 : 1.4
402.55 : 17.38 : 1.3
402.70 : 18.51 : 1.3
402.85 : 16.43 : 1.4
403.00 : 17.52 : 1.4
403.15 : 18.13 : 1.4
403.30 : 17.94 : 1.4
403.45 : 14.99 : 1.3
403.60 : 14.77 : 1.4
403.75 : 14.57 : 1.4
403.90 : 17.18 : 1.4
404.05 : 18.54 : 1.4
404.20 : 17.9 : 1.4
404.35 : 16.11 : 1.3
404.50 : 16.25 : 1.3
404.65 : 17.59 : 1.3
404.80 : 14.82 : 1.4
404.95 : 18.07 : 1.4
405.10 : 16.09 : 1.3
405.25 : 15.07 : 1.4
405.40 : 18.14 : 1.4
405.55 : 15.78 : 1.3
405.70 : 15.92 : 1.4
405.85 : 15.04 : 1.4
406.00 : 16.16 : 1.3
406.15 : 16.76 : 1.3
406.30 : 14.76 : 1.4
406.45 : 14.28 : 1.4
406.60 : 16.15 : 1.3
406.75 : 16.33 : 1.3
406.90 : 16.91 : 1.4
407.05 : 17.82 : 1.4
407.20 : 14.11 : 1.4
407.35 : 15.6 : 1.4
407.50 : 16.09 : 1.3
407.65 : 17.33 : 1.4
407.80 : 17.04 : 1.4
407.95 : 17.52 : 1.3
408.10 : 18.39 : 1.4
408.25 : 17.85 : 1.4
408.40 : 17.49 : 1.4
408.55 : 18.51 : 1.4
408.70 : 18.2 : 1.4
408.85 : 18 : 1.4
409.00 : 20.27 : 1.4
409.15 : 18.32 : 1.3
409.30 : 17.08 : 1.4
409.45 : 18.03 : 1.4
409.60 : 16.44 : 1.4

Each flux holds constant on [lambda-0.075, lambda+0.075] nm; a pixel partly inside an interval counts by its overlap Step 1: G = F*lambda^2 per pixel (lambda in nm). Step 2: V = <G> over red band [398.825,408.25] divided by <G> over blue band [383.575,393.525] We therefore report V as 2.03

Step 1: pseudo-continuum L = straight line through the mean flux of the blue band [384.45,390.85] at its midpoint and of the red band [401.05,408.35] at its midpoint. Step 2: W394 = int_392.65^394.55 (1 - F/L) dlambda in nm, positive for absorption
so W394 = 0.862 nm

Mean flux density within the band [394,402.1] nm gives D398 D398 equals 12.9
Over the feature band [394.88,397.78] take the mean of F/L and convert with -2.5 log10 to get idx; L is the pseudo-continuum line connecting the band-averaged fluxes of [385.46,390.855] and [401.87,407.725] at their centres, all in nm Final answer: 0.30 mag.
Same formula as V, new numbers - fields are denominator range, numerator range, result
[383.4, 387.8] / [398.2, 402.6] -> 2.38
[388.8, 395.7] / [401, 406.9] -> 1.78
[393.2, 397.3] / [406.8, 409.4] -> 2.16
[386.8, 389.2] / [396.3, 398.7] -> 1.24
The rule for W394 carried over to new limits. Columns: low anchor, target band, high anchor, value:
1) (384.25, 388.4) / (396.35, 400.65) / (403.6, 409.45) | 0.234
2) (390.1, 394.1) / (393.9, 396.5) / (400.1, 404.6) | 0.265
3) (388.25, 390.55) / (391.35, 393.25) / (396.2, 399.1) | 0.157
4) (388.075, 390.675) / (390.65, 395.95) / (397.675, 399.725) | 0.900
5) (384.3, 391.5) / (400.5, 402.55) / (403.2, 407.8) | -0.337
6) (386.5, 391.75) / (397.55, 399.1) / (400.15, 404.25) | 0.102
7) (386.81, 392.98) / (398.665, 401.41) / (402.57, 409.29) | -0.374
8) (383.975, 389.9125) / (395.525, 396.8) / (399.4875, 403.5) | 0.440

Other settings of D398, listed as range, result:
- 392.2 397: 8.5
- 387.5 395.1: 9.42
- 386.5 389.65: 8.74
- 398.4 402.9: 16.5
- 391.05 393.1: 10.3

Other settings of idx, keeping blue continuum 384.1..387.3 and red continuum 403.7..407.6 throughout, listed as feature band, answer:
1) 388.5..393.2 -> -0.04 mag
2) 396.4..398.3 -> 0.40 mag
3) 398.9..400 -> -0.18 mag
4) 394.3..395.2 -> 0.07 mag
